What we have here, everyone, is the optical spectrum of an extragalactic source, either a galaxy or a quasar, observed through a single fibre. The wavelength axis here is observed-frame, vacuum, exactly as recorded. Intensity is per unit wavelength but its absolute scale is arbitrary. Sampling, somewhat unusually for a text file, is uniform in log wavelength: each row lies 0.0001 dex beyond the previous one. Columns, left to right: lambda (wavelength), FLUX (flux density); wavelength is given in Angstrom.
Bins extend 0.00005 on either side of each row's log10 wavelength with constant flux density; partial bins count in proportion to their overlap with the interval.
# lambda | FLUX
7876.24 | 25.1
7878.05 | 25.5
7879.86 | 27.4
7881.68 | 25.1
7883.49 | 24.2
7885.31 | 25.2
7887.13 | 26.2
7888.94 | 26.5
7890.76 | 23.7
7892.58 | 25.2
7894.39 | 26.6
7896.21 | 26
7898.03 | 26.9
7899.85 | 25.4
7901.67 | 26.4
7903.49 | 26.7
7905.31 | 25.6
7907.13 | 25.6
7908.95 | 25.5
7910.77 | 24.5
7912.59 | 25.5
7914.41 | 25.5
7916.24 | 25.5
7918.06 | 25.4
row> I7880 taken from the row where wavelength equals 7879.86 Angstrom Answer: 27.4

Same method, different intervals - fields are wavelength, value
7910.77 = 24.5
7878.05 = 25.5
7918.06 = 25.4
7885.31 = 25.2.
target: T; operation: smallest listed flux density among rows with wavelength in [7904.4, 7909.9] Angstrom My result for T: 25.5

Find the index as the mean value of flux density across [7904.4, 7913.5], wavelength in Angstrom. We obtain 25.4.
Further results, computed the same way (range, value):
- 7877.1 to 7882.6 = 26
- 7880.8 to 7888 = 25.2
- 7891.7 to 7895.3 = 26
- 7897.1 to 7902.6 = 26.2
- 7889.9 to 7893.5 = 24.5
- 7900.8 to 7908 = 26.1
